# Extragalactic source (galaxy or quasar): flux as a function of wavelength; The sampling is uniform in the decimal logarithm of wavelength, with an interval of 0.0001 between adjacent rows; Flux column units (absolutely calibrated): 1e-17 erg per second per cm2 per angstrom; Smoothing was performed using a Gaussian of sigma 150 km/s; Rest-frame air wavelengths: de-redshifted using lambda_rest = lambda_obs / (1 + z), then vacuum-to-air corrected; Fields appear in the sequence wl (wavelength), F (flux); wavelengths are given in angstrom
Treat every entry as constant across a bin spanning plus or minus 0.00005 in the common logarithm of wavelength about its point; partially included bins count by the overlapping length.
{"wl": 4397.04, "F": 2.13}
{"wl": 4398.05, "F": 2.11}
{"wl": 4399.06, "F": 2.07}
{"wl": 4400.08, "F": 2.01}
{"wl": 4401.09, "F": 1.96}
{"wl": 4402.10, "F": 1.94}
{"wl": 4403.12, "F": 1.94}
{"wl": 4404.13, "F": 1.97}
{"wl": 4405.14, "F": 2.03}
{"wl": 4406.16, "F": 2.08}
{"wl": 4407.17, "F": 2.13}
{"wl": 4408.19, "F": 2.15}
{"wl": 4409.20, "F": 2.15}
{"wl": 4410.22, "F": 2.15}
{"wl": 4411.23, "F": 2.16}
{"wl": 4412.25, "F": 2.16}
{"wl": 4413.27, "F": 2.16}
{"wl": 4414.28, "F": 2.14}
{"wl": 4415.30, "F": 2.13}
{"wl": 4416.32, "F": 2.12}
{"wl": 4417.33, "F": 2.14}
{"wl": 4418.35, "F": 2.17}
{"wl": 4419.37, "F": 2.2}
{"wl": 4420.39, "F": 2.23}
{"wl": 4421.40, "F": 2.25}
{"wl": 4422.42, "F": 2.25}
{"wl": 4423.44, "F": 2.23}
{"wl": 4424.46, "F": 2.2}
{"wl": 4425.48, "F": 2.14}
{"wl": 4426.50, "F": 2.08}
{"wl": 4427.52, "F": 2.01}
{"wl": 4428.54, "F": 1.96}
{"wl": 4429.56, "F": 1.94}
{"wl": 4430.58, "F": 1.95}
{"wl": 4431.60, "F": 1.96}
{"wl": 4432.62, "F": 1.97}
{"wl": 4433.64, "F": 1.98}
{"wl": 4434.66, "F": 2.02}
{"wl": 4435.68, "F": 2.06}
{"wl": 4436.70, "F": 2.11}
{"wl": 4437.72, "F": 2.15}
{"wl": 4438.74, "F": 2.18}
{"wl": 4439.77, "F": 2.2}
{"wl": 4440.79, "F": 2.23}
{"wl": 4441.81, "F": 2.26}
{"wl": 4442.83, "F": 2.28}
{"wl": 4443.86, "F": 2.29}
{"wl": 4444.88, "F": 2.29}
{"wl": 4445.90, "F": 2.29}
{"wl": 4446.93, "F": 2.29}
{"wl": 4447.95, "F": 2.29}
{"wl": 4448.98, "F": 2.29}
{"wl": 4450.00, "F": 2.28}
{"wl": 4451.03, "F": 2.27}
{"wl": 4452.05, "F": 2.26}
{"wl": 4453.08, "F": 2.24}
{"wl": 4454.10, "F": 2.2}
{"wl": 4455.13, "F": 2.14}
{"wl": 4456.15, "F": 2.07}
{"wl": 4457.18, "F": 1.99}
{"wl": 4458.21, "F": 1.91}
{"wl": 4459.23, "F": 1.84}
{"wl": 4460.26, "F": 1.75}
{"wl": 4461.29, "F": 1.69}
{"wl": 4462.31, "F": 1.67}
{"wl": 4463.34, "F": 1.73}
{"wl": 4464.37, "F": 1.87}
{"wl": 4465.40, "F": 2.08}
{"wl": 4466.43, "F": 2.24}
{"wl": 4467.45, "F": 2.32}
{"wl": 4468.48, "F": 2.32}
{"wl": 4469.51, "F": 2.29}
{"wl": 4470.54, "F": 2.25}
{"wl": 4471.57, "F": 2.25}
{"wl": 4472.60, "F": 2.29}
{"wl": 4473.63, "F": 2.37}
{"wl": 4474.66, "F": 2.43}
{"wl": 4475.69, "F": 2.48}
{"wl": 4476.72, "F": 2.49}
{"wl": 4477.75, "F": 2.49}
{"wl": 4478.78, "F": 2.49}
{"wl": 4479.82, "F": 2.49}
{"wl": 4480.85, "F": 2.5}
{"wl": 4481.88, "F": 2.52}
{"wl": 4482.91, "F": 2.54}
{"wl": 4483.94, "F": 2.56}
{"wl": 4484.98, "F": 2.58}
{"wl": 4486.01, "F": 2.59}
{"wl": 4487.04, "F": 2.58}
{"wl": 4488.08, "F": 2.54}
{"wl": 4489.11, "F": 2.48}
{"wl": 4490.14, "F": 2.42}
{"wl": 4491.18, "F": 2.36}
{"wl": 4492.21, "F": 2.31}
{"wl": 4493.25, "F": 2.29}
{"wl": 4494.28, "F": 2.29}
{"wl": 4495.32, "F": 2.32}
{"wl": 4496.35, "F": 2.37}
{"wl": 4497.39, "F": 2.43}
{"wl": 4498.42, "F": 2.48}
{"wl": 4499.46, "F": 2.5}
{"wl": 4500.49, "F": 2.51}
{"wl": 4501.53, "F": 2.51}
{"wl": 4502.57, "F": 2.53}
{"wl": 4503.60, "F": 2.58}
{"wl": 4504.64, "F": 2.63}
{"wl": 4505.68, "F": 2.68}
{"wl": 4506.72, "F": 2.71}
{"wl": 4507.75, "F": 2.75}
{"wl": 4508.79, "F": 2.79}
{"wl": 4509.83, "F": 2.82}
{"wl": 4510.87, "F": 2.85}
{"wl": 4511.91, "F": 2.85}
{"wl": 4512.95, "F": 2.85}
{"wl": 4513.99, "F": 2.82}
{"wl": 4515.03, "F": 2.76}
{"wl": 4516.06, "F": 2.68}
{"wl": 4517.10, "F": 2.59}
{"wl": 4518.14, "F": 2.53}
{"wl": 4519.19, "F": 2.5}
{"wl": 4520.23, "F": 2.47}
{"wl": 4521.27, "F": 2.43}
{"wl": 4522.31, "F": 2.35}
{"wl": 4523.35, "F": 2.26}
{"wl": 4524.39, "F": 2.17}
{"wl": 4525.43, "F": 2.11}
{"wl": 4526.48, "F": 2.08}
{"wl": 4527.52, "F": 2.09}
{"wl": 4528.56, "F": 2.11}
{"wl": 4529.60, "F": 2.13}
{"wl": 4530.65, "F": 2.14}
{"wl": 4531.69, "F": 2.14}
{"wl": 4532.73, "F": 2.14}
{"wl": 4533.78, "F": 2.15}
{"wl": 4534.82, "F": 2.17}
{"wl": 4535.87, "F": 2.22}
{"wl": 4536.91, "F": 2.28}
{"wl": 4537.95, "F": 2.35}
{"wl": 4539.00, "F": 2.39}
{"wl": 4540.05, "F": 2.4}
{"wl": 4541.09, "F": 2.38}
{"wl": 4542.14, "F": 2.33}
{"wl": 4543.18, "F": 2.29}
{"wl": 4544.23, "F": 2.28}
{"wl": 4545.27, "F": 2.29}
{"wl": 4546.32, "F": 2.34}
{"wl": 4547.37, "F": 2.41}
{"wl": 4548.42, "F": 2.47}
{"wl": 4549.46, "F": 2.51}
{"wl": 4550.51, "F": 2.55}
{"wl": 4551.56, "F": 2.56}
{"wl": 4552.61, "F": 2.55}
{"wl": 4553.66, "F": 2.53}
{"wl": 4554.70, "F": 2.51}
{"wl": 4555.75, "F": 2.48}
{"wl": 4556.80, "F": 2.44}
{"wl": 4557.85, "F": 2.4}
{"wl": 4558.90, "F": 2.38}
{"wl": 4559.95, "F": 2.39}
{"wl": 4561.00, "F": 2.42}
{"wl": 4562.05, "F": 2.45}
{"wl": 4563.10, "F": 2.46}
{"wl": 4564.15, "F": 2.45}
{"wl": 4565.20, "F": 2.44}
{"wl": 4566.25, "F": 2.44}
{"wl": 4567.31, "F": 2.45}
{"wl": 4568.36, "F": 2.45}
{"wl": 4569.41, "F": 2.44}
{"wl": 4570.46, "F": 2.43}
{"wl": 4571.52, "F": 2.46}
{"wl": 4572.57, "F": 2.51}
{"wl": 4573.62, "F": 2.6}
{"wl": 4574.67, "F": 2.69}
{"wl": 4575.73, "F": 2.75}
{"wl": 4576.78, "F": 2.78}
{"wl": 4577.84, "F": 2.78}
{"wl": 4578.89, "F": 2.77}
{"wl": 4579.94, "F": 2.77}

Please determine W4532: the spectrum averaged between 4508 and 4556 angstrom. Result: 2.42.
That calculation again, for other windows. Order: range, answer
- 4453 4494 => 2.27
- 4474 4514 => 2.54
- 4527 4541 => 2.21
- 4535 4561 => 2.4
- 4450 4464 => 1.99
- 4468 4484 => 2.42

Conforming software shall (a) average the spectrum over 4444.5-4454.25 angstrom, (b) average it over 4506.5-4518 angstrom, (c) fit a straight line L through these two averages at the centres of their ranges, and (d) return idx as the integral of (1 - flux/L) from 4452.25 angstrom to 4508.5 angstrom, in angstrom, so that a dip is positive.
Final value 4.15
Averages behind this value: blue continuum 2.27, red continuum 2.77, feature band 2.33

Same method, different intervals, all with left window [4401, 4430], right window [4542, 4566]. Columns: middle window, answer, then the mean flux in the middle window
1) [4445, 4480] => 0.6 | 2.18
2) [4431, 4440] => 0.4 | 2.07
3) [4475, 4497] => -1.8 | 2.46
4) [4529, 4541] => 0.8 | 2.23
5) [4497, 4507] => -1.0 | 2.55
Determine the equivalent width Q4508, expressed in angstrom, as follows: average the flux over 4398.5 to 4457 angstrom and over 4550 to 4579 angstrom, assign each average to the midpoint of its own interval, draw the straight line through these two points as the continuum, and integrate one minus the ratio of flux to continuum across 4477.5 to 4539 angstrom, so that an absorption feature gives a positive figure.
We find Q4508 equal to -2.53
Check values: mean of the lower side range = 2.14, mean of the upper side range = 2.52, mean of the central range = 2.45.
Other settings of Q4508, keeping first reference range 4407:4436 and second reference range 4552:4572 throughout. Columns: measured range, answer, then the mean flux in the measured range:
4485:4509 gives -2.2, 2.51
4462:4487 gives -1.1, 2.34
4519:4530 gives 0.6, 2.24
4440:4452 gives -0.6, 2.28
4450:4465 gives 1.4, 1.98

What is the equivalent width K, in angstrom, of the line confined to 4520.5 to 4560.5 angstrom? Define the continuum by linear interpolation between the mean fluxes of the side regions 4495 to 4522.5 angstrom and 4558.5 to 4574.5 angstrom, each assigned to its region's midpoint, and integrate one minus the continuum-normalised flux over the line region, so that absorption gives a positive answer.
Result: 3.2 angstrom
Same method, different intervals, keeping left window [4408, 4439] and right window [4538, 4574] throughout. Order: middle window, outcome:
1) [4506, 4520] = -2.37 angstrom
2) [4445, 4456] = -0.36 angstrom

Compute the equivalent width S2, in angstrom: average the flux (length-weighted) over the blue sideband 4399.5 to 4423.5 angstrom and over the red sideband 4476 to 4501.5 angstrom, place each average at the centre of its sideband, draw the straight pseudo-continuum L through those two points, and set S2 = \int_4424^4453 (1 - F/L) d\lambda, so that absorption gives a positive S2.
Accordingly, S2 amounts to 1.1 angstrom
